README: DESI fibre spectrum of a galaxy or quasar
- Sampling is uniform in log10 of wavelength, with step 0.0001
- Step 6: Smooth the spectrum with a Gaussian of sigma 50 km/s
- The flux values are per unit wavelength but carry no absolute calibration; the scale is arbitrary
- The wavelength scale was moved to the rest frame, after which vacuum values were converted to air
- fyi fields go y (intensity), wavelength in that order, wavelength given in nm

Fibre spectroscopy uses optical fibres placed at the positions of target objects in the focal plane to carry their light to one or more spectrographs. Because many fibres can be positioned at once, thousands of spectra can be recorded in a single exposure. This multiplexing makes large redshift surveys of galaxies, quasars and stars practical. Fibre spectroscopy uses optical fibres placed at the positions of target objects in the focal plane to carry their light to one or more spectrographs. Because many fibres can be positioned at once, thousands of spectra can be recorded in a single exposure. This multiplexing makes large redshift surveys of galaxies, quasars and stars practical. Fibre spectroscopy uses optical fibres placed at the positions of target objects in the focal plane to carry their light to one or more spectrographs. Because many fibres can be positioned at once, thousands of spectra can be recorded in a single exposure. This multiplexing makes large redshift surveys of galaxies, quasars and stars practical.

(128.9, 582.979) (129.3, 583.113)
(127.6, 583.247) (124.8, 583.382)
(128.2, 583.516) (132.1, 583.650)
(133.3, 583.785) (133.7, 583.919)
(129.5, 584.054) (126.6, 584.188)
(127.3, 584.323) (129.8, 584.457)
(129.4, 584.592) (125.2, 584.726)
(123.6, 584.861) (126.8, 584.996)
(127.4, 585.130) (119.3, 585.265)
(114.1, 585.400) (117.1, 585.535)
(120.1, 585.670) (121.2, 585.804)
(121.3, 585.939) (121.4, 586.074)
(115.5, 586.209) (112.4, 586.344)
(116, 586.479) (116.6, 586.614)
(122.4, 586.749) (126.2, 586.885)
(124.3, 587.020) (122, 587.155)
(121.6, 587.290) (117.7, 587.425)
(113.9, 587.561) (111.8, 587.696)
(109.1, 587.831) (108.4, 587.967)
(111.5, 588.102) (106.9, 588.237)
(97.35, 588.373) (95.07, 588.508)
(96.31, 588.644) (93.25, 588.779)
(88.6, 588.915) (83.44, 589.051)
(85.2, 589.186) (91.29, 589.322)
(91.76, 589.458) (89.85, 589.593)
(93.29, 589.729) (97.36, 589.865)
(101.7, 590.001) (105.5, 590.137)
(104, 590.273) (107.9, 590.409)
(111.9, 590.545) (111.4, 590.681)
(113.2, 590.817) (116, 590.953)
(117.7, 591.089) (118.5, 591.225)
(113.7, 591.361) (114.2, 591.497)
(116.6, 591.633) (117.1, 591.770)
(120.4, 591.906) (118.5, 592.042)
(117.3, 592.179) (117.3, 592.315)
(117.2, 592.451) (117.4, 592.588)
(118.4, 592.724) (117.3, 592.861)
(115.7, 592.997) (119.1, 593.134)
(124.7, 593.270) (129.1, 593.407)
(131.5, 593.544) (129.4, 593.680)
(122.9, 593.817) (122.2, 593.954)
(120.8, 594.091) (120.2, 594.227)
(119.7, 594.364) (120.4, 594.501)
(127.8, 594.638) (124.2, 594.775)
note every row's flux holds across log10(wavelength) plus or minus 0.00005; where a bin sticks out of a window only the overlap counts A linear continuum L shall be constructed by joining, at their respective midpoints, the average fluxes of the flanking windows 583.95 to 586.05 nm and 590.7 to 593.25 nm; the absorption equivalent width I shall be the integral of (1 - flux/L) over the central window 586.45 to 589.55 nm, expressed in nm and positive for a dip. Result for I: 0.38 nm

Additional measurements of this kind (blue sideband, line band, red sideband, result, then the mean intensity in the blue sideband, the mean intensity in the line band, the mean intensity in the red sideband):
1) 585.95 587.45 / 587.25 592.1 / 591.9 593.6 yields 0.574 nm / 120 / 106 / 120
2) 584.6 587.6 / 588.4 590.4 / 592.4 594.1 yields 0.440 nm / 121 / 94.5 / 122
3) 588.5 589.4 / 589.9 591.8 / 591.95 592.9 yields -0.118 nm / 90.1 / 112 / 118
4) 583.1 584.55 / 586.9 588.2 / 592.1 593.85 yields 0.106 nm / 129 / 116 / 121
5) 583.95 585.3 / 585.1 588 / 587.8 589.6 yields -0.156 nm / 127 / 118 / 96.2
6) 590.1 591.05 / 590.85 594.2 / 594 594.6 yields -0.111 nm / 110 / 120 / 121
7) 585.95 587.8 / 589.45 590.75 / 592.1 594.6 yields 0.194 nm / 118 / 102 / 121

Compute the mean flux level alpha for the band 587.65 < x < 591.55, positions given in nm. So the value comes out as 103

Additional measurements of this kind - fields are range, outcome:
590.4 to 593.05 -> 116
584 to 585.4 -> 126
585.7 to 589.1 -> 111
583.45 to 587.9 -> 122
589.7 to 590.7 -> 104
